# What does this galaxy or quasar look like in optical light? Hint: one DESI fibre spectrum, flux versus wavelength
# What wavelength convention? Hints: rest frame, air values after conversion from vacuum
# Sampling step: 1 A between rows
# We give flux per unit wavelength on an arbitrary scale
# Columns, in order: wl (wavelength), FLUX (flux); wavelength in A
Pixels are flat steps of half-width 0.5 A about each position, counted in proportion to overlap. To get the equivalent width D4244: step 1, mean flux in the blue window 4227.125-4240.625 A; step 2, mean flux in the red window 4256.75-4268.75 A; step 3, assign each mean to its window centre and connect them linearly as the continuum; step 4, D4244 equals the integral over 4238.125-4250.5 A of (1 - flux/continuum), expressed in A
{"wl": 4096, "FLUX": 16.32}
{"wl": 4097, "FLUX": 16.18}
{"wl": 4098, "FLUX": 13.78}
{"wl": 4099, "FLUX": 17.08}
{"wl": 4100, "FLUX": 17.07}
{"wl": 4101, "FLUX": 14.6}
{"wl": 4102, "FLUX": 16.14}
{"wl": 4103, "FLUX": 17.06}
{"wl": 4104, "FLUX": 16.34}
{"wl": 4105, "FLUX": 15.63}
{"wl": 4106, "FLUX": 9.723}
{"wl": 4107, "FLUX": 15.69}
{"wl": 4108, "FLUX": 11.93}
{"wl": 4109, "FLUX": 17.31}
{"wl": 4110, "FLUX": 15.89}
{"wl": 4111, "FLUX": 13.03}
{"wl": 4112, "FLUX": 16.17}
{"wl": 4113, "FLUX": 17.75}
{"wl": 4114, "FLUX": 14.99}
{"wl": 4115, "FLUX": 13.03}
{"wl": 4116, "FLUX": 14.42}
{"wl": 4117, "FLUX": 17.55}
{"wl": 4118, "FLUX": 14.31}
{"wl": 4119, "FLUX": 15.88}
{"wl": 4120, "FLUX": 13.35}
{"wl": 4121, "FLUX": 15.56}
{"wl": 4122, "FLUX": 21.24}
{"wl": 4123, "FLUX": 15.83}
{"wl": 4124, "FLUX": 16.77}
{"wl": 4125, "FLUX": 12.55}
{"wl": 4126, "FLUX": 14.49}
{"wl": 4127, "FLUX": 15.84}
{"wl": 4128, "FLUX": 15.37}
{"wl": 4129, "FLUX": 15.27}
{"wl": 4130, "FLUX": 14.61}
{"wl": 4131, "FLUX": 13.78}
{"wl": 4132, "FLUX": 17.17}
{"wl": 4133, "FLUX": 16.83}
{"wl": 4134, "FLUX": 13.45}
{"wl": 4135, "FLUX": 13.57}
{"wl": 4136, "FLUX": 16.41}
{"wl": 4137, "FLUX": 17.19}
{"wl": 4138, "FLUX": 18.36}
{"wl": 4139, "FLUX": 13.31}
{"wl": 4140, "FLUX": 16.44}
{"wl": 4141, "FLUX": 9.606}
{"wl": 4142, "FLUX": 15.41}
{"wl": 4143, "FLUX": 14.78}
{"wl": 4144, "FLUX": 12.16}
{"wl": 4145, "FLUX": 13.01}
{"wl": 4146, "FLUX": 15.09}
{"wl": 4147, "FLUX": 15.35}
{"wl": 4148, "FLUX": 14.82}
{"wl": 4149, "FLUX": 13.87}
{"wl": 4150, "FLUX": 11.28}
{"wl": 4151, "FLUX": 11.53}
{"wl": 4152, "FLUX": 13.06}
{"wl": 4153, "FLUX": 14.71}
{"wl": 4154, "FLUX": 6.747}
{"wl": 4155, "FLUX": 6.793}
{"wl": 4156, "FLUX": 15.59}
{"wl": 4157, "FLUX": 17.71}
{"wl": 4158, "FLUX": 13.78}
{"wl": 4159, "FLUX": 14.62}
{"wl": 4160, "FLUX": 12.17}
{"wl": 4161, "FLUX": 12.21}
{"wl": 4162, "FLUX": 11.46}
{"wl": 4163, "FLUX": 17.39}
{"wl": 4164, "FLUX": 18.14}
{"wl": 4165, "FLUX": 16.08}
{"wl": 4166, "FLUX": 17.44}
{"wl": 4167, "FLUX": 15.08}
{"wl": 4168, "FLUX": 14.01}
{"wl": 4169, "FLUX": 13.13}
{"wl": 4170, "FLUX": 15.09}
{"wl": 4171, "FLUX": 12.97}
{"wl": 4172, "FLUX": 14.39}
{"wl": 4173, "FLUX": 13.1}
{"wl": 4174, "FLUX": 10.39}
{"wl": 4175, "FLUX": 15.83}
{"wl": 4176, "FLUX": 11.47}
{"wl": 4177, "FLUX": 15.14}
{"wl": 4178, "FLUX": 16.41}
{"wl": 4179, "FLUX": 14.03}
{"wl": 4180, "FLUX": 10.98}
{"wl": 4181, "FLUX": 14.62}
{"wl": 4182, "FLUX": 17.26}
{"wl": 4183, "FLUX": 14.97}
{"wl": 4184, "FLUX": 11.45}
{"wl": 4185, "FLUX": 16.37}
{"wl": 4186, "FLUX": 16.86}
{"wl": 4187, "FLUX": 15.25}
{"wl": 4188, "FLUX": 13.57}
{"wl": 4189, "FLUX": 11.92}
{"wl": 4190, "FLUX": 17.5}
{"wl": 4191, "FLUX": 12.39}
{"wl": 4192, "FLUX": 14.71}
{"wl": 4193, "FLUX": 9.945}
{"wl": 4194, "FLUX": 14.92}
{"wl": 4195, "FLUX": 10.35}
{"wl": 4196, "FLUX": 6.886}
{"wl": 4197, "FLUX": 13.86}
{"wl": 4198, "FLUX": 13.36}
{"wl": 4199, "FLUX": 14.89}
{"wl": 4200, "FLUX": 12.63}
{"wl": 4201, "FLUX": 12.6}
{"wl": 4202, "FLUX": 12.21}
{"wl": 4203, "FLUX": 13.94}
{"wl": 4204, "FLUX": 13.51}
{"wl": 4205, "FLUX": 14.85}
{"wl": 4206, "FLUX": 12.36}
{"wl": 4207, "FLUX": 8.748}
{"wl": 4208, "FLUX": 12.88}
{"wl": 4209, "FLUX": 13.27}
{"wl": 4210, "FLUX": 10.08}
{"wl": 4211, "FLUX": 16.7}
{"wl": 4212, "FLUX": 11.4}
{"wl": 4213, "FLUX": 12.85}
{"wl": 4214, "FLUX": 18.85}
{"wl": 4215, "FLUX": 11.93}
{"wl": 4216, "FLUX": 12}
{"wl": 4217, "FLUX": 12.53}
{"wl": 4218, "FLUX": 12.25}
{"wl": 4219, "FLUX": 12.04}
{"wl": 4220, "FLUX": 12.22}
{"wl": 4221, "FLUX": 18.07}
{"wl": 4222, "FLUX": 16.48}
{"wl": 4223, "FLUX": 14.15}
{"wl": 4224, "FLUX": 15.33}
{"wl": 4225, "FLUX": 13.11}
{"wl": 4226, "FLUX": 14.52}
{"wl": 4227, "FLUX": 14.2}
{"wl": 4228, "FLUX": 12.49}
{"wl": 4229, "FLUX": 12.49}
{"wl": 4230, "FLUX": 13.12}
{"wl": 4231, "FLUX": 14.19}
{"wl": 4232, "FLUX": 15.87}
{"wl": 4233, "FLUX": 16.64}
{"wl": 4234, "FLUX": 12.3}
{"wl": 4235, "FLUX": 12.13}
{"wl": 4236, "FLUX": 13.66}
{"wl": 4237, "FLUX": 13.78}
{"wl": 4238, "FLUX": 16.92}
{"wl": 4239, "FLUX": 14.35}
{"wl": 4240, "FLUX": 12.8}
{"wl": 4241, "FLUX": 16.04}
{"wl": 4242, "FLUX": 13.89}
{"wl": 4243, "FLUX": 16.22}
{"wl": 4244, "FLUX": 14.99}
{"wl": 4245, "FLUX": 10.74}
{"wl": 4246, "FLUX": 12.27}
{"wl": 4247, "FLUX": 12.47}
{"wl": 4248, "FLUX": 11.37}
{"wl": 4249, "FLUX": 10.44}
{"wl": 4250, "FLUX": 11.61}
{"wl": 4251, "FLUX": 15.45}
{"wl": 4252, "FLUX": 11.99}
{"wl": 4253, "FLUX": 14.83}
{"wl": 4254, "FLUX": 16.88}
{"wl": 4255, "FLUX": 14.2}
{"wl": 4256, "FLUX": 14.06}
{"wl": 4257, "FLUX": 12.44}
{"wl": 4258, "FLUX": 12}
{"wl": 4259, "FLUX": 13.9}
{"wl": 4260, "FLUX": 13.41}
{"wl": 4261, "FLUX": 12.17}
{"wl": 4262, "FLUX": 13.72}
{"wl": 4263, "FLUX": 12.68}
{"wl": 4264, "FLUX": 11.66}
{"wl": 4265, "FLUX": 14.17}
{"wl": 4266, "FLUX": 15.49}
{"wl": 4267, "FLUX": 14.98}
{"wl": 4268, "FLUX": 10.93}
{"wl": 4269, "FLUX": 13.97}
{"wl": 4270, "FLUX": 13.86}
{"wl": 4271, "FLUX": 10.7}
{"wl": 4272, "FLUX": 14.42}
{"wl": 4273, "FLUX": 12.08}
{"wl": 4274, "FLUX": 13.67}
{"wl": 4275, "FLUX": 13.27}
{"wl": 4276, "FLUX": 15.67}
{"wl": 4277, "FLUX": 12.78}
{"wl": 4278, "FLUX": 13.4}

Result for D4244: 0.4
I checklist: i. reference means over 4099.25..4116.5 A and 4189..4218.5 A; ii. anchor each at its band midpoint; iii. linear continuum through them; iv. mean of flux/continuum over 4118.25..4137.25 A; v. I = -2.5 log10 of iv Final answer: -0.06 mag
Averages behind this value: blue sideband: 15.1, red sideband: 12.9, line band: 15.5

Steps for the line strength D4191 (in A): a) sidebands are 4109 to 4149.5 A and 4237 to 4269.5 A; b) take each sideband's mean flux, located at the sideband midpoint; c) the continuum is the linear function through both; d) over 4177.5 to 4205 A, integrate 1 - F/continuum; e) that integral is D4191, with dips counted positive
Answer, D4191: 1.4 A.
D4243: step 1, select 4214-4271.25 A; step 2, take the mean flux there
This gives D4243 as 13.6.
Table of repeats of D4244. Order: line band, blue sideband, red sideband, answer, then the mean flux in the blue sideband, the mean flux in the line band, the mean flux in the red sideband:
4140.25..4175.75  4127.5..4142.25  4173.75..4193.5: 2.28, 15.1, 13.7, 14.1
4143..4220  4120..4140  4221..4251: 6.58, 15.6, 13.5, 13.8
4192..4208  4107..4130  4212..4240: 2.09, 15.4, 12.4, 13.9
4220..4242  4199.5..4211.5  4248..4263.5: -2.21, 12.8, 14.3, 13.3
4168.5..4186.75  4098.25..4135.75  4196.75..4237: 0.09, 15.3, 14.2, 13.5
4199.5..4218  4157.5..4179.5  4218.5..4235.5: 1.57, 14.3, 12.9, 14.1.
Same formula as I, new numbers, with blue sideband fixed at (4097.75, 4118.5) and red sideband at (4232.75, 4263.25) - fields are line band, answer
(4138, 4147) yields 0.06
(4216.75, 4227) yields -0.02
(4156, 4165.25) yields -0.02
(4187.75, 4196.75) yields 0.14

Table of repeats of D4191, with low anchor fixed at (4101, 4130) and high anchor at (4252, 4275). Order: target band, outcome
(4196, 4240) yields 1.44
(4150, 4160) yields 1.47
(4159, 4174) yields 0.32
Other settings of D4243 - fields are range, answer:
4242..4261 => 13.3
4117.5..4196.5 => 14.2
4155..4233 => 13.8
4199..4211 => 12.7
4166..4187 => 14.3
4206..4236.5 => 13.5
